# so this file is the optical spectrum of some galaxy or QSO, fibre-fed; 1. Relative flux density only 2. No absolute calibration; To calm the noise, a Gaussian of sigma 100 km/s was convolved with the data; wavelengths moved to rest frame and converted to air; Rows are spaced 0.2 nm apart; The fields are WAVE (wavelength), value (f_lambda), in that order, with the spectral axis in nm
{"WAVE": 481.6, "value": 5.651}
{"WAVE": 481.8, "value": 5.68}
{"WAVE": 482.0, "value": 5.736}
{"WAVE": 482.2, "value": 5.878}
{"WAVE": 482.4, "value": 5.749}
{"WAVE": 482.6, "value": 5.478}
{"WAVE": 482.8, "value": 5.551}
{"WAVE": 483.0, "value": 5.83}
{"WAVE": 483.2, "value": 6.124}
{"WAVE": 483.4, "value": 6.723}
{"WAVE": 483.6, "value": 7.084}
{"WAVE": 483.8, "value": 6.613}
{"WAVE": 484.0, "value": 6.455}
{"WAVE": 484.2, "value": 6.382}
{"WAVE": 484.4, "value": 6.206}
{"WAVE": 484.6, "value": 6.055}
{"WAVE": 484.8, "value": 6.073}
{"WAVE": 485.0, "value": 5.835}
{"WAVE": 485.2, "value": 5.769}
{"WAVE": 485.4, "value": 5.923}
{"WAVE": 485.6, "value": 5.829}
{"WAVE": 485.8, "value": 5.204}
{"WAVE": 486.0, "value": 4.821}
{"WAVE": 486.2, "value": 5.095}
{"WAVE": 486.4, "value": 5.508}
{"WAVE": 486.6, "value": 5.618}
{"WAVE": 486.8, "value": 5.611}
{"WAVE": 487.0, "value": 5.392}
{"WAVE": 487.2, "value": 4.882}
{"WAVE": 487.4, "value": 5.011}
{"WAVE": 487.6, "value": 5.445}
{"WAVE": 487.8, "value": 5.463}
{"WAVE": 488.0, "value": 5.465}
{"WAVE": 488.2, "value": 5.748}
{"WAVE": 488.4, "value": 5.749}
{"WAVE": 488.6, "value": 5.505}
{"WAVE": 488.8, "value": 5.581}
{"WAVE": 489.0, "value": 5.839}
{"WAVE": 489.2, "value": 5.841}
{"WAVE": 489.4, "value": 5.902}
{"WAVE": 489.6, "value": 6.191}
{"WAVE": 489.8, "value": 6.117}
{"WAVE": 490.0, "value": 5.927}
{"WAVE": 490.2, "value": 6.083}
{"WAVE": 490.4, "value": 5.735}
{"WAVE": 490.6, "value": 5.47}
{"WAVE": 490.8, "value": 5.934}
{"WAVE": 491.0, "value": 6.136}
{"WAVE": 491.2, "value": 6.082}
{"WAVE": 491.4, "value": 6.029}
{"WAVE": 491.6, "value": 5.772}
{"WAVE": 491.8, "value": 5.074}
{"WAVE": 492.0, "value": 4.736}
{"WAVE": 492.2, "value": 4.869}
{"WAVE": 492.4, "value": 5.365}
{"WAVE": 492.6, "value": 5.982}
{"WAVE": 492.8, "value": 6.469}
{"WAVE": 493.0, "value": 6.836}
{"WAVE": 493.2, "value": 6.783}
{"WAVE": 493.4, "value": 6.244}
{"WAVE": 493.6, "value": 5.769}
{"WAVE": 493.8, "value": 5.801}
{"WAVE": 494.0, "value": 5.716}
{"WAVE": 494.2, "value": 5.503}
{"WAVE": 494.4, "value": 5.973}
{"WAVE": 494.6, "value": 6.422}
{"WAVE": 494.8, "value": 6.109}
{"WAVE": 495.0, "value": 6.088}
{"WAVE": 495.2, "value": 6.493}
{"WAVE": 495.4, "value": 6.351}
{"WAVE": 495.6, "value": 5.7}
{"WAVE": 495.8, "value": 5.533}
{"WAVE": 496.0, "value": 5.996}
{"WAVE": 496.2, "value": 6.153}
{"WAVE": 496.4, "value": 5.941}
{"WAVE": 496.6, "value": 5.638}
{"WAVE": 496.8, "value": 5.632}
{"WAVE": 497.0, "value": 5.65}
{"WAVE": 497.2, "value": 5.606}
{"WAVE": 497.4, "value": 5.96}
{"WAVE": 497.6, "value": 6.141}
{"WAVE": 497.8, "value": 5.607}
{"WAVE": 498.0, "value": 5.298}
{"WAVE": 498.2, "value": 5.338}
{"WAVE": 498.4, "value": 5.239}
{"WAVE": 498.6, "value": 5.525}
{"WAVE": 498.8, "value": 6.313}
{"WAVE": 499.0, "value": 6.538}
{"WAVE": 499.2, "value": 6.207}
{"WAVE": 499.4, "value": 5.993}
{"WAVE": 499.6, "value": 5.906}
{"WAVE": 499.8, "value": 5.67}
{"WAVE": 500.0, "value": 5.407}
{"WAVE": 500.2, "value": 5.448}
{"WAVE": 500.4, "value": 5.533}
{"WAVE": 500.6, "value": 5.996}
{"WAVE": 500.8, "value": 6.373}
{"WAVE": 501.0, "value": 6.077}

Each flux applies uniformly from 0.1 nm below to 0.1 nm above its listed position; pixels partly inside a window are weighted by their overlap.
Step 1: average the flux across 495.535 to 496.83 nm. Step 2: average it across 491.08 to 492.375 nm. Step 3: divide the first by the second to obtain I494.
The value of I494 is 1.07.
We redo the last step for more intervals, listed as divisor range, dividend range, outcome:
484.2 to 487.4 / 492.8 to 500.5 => 1.06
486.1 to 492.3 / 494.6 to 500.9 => 1.05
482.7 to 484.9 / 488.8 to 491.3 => 0.94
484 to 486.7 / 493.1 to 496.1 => 1.05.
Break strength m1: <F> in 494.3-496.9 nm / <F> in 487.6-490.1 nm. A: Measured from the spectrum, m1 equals 1.0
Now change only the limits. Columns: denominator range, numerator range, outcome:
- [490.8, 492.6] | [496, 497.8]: 1.05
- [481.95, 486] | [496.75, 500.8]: 0.96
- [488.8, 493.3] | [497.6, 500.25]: 0.98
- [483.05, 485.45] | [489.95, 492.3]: 0.90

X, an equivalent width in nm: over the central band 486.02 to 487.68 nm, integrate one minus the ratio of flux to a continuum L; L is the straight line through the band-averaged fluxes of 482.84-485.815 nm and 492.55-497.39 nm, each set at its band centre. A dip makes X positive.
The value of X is 0.22 nm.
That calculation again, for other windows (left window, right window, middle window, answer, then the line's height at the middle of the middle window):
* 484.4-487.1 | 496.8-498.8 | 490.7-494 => -0.139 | 5.63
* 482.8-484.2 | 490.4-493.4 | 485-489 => 0.448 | 6.16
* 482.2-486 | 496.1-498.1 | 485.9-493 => 0.334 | 5.91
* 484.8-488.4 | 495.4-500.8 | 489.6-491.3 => -0.113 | 5.58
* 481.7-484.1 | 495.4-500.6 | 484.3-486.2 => 0.100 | 6.03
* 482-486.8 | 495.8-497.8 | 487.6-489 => 0.067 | 5.87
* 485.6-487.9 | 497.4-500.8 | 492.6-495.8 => -0.306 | 5.59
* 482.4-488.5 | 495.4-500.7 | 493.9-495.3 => -0.065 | 5.78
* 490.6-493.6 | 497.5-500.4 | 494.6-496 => -0.062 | 5.81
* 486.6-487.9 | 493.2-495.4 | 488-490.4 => -0.135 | 5.53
